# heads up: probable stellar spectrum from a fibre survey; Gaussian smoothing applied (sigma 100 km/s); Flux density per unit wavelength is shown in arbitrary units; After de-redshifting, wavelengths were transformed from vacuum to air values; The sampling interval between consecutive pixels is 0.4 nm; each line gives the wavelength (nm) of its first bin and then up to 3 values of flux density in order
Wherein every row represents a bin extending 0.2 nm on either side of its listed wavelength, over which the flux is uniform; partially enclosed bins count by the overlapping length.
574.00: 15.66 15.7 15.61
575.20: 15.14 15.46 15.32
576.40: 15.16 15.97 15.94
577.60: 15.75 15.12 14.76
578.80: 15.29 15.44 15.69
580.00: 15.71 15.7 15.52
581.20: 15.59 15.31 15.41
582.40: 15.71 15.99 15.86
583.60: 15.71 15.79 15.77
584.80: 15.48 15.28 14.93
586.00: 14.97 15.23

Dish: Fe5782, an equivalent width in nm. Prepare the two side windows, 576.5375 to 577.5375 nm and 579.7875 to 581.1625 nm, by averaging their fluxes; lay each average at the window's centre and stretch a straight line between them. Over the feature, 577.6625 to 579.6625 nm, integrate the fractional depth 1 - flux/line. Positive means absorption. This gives 0.063 nm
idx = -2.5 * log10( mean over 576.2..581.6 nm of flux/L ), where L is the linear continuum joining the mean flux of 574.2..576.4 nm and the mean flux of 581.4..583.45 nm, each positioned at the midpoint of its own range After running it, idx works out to 0.00 mag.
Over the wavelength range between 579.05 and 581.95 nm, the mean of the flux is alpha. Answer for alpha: 15.6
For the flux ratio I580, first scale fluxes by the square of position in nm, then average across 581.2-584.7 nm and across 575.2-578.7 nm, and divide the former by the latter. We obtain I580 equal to 1.04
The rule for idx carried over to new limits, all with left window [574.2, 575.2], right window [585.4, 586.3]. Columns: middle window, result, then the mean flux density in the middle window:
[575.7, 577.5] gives -0.010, 15.6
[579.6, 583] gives -0.029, 15.6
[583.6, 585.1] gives -0.042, 15.7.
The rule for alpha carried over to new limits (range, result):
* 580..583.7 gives 15.6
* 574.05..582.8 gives 15.5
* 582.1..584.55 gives 15.8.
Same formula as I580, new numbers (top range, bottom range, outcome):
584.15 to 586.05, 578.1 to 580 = 1.02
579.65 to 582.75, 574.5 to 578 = 1.02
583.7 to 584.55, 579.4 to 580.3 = 1.02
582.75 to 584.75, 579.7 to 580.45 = 1.02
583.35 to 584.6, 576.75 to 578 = 1.02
